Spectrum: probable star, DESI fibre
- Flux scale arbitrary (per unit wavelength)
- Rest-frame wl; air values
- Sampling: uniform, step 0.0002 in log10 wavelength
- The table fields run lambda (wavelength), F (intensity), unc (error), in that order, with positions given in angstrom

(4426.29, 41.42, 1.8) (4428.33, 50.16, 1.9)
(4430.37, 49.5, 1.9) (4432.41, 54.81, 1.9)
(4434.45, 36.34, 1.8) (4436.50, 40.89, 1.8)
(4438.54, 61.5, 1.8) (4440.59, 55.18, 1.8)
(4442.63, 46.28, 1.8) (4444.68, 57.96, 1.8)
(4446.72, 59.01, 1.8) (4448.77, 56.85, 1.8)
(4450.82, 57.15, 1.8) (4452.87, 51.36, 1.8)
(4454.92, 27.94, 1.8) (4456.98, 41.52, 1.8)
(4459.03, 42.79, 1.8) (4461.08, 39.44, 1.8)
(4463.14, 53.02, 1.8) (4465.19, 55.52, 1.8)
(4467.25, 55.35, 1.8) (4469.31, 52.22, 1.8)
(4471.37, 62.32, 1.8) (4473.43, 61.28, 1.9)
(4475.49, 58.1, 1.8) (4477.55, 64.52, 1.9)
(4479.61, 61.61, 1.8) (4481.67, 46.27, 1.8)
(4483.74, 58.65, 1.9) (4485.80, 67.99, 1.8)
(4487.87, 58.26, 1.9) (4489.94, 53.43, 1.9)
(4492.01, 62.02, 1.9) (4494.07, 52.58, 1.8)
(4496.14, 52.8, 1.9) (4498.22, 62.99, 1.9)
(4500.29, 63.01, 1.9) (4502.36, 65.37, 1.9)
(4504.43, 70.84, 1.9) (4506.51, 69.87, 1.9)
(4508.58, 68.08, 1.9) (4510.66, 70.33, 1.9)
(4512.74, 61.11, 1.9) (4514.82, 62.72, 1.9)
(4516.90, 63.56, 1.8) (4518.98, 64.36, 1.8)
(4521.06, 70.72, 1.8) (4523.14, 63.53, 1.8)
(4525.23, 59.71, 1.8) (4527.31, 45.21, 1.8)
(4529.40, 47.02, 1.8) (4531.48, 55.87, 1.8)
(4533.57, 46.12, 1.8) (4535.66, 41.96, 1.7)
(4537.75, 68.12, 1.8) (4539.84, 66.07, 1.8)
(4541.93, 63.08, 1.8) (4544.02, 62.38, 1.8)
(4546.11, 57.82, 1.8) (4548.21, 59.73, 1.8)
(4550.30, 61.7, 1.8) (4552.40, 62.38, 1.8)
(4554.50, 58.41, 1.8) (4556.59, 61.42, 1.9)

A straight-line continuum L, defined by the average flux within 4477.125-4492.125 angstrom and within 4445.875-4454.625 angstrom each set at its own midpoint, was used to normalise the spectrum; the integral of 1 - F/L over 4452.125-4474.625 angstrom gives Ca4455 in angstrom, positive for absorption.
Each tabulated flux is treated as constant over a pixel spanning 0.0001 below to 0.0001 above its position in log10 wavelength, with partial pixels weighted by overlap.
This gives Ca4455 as 2.6 angstrom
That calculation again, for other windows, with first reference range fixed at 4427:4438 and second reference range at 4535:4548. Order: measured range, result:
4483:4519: -4.71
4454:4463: 1.90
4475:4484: -0.86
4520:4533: 0.42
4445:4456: -0.42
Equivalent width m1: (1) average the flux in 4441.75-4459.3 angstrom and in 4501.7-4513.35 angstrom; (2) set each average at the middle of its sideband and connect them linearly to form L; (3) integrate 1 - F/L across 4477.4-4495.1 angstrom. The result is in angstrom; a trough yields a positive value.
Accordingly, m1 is 0.81 angstrom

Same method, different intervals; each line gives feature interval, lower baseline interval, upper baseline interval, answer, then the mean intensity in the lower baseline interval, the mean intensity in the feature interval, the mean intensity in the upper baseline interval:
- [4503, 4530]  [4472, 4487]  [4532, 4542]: -2.56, 59.8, 63.1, 56.4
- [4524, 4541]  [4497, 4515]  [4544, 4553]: 2.34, 66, 53.9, 60.5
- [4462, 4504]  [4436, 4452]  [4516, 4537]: -2.41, 54.8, 58.5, 55.9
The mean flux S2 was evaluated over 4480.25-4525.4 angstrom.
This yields 62.2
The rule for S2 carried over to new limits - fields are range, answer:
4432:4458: 49.6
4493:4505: 60.9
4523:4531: 52.9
